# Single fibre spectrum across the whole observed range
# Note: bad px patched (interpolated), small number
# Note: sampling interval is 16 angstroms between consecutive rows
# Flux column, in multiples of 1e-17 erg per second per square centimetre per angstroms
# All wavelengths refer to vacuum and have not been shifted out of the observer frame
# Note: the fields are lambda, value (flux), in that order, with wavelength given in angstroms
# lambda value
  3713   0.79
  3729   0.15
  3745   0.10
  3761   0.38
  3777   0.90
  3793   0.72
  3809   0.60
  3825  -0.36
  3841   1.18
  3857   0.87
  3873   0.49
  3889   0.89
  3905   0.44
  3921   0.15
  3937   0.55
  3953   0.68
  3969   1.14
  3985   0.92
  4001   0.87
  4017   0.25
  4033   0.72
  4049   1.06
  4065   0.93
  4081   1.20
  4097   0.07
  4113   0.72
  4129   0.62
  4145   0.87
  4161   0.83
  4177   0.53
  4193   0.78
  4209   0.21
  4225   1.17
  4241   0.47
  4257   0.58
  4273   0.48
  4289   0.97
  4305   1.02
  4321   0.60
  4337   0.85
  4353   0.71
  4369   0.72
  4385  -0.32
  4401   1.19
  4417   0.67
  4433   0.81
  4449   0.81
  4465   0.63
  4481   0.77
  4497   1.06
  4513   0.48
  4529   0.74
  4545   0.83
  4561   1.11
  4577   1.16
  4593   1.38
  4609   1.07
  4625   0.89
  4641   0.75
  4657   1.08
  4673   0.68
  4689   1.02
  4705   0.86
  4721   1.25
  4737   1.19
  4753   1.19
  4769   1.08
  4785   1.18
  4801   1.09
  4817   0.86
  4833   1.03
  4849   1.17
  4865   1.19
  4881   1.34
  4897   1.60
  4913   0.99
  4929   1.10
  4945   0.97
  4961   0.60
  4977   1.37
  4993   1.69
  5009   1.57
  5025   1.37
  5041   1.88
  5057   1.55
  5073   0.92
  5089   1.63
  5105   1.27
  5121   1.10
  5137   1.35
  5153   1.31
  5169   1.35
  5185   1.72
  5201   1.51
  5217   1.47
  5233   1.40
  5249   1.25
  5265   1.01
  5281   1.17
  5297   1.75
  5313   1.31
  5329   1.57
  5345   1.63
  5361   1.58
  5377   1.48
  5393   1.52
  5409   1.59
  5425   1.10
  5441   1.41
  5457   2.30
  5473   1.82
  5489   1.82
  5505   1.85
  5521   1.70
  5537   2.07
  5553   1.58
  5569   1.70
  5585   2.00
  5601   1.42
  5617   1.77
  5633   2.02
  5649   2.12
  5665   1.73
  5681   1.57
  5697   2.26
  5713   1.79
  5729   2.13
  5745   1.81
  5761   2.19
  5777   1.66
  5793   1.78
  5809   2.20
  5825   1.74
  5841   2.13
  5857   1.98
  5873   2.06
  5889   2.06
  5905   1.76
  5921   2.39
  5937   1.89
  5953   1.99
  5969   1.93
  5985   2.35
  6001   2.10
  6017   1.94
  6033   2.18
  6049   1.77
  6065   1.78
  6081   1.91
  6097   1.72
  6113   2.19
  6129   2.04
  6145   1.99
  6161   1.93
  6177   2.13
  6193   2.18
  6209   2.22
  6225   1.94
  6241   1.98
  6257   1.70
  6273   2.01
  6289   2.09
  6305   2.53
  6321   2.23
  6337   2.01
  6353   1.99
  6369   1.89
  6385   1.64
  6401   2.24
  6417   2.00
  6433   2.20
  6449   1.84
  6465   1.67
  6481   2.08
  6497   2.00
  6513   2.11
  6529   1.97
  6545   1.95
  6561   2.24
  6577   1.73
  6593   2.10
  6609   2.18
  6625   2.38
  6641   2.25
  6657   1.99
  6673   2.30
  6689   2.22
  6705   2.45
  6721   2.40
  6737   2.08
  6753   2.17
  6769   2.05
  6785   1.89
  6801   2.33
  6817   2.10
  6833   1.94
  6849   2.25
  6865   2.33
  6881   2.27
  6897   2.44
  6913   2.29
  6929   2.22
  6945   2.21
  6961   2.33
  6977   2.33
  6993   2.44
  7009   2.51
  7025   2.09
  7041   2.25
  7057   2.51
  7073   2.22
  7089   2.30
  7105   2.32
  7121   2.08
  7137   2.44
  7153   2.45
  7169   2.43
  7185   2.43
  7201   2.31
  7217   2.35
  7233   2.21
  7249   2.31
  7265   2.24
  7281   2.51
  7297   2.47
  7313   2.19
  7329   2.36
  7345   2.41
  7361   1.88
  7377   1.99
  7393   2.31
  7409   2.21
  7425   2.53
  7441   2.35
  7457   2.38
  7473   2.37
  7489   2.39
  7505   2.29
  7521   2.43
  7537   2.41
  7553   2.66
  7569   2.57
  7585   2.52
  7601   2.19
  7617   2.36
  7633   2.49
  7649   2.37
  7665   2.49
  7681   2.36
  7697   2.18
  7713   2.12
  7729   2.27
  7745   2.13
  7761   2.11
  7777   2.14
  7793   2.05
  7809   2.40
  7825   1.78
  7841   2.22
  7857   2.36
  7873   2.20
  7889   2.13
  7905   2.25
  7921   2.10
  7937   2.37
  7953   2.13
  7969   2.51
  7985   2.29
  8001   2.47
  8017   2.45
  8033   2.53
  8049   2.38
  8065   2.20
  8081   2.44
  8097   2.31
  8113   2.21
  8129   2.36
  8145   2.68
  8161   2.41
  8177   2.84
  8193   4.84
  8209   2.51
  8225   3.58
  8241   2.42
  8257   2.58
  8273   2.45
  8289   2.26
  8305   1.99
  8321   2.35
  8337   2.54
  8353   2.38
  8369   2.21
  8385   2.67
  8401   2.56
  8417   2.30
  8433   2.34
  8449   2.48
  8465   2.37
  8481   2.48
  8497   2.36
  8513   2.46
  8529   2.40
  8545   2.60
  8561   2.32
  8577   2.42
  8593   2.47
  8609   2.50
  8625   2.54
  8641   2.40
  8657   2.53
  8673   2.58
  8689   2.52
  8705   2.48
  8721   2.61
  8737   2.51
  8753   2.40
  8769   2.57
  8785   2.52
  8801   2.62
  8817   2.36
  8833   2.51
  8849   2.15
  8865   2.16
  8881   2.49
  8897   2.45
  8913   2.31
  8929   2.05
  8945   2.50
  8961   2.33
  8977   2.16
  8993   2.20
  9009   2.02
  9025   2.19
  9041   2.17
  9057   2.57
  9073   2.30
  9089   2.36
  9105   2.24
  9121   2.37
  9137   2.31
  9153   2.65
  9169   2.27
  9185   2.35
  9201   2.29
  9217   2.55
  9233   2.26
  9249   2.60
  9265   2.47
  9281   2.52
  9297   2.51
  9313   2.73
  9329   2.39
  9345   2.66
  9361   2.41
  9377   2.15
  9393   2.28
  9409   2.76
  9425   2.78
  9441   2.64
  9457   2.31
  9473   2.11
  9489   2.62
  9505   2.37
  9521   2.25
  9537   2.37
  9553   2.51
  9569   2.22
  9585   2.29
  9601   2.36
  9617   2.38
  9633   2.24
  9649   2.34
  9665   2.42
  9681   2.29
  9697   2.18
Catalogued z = 0.25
